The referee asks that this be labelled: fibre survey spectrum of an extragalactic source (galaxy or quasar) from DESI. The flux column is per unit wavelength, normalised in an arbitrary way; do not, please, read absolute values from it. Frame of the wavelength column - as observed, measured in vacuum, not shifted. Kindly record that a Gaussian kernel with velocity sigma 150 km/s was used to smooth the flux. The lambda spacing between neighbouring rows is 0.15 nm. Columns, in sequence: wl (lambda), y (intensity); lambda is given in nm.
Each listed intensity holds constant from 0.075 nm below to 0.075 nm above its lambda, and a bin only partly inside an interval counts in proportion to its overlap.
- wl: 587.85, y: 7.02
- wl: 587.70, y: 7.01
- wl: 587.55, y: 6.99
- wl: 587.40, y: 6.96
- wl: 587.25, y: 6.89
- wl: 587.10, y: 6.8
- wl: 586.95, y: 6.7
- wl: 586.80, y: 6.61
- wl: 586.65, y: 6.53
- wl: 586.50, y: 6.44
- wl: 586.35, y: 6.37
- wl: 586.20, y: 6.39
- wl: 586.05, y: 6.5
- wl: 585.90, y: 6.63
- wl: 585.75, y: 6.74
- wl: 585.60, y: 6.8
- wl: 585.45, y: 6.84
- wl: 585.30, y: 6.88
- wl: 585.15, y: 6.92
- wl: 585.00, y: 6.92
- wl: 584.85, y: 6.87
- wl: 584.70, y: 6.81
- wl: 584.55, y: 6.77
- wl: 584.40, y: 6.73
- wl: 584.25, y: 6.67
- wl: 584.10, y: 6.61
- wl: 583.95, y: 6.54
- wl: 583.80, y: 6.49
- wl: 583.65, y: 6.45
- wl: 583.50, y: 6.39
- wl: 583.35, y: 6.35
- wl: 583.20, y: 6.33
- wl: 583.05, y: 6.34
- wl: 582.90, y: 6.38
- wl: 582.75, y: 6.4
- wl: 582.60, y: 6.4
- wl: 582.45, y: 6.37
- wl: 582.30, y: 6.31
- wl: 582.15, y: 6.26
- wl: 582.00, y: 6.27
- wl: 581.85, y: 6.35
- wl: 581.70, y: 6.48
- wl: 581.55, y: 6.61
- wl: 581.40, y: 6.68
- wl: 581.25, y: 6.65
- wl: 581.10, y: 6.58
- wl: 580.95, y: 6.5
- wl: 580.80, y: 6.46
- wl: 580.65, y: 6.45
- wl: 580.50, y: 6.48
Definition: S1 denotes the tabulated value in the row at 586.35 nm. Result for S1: 6.37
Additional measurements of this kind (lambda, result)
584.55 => 6.77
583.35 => 6.35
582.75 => 6.4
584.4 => 6.73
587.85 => 7.02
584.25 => 6.67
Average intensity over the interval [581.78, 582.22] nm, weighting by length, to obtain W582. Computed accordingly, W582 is 6.29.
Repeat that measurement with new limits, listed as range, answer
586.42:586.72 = 6.48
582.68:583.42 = 6.36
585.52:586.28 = 6.61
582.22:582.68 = 6.36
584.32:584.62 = 6.75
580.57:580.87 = 6.46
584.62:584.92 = 6.84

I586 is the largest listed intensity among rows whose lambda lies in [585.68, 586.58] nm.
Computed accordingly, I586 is 6.74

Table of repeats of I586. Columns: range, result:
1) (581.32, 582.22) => 6.68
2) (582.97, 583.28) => 6.34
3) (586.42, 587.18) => 6.8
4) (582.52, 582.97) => 6.4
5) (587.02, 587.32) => 6.89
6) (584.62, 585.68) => 6.92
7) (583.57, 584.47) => 6.73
